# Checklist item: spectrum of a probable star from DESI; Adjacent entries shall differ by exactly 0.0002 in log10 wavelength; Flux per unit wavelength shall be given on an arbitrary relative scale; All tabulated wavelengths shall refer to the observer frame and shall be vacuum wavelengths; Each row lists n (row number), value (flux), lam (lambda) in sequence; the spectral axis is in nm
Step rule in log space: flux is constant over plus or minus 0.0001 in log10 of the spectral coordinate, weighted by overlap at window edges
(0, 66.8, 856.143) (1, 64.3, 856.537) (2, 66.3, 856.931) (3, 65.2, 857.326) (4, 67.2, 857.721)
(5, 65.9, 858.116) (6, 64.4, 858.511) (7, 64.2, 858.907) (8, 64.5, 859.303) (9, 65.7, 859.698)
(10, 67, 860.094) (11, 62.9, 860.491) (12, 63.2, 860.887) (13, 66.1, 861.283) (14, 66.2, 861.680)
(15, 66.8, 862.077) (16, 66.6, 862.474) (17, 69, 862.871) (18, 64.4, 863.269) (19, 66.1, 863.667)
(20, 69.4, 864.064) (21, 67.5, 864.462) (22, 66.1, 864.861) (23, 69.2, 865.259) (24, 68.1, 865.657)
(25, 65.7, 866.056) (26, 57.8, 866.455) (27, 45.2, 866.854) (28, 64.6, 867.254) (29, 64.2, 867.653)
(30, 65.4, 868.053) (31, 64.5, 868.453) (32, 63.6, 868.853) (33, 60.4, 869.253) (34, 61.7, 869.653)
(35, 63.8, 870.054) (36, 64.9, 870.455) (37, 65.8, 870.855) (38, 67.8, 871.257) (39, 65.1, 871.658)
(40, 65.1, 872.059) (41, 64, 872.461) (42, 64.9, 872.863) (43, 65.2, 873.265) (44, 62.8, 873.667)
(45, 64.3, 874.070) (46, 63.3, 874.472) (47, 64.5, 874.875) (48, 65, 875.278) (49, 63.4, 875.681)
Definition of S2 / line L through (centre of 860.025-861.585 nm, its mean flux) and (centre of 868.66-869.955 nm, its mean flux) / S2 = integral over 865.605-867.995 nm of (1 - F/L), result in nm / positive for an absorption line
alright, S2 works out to 0.08 nm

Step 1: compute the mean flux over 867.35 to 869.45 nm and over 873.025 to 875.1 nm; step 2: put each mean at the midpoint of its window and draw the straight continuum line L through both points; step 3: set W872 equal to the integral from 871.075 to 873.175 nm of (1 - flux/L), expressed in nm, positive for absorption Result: -0.05 nm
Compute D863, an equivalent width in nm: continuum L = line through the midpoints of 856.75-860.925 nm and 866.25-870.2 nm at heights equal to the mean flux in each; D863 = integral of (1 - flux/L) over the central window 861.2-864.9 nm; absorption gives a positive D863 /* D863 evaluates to -0.21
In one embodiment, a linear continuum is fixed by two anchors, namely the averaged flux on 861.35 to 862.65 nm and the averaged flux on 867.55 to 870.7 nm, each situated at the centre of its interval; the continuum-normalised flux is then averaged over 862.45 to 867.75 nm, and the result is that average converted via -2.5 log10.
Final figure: 0.01 mag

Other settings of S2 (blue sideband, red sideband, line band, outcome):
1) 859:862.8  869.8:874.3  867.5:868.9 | 0.01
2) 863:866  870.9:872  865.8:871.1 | 0.35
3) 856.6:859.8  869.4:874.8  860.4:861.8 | 0.01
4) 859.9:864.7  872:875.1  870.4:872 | -0.03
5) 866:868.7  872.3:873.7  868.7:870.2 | 0.00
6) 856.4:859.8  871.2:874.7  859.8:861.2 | 0.01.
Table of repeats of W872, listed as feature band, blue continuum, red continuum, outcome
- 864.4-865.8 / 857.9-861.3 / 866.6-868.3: -0.15 nm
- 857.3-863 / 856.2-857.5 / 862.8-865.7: 0.06 nm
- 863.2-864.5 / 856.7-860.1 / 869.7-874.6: -0.04 nm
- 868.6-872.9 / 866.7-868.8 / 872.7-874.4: -0.10 nm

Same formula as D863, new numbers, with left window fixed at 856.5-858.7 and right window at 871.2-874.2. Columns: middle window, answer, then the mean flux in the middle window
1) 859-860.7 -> 0.01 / 65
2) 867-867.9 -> 0.02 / 63.3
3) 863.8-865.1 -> -0.05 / 67.7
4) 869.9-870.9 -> 0.00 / 64.8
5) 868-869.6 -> 0.05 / 63.2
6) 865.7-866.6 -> 0.03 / 63.1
